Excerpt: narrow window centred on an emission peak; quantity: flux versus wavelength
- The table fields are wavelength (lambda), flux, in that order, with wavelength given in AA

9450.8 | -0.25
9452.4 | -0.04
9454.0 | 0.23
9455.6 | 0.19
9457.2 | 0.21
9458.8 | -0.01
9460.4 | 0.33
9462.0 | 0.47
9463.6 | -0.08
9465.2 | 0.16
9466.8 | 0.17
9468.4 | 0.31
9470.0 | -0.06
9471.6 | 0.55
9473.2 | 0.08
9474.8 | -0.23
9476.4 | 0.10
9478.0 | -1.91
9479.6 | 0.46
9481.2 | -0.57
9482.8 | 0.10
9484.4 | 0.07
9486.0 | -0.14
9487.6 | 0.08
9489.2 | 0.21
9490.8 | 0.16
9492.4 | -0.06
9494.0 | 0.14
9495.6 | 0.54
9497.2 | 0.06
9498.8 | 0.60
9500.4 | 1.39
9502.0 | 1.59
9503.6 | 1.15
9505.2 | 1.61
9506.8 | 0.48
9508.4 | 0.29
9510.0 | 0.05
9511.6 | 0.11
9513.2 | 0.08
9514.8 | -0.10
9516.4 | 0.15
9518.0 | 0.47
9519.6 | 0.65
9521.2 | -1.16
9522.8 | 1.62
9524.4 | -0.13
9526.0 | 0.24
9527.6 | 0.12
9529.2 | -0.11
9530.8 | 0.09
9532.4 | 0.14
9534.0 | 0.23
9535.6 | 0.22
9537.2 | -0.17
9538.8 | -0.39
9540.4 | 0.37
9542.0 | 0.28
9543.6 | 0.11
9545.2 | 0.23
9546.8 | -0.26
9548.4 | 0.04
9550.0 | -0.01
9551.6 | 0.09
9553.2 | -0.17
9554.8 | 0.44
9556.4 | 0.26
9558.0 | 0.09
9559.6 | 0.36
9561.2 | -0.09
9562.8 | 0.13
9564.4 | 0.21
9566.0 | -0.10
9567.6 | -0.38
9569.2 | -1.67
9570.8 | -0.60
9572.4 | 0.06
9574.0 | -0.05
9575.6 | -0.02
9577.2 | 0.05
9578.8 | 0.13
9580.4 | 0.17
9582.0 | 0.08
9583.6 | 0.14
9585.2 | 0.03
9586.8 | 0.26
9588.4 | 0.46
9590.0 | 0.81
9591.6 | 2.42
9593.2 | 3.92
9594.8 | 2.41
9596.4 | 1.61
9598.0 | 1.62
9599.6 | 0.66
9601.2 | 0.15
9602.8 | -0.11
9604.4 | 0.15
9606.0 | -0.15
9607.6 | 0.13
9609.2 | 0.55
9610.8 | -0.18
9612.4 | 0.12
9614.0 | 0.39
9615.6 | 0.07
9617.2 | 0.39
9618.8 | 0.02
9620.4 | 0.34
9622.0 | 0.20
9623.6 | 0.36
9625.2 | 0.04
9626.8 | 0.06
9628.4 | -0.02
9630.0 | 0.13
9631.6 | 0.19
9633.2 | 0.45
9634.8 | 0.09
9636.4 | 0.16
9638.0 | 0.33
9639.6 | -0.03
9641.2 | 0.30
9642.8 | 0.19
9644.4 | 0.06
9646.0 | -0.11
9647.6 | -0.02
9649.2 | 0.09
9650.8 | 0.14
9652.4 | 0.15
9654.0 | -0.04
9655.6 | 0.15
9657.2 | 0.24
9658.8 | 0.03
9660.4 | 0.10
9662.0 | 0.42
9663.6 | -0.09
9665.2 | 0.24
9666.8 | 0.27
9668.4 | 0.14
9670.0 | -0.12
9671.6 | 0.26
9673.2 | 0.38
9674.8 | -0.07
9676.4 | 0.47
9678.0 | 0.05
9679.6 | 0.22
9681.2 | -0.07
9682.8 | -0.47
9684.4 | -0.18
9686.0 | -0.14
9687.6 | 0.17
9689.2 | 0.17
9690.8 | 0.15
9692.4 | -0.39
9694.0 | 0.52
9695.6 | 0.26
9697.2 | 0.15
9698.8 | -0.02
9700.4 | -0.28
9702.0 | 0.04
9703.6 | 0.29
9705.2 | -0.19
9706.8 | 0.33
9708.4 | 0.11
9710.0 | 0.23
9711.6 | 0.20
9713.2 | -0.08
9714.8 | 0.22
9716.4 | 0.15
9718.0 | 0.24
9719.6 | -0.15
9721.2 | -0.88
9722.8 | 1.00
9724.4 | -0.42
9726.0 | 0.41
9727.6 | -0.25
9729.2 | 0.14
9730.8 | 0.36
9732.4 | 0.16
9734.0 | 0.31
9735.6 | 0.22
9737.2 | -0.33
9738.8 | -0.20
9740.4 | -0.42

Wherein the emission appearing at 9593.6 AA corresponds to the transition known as [O III]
